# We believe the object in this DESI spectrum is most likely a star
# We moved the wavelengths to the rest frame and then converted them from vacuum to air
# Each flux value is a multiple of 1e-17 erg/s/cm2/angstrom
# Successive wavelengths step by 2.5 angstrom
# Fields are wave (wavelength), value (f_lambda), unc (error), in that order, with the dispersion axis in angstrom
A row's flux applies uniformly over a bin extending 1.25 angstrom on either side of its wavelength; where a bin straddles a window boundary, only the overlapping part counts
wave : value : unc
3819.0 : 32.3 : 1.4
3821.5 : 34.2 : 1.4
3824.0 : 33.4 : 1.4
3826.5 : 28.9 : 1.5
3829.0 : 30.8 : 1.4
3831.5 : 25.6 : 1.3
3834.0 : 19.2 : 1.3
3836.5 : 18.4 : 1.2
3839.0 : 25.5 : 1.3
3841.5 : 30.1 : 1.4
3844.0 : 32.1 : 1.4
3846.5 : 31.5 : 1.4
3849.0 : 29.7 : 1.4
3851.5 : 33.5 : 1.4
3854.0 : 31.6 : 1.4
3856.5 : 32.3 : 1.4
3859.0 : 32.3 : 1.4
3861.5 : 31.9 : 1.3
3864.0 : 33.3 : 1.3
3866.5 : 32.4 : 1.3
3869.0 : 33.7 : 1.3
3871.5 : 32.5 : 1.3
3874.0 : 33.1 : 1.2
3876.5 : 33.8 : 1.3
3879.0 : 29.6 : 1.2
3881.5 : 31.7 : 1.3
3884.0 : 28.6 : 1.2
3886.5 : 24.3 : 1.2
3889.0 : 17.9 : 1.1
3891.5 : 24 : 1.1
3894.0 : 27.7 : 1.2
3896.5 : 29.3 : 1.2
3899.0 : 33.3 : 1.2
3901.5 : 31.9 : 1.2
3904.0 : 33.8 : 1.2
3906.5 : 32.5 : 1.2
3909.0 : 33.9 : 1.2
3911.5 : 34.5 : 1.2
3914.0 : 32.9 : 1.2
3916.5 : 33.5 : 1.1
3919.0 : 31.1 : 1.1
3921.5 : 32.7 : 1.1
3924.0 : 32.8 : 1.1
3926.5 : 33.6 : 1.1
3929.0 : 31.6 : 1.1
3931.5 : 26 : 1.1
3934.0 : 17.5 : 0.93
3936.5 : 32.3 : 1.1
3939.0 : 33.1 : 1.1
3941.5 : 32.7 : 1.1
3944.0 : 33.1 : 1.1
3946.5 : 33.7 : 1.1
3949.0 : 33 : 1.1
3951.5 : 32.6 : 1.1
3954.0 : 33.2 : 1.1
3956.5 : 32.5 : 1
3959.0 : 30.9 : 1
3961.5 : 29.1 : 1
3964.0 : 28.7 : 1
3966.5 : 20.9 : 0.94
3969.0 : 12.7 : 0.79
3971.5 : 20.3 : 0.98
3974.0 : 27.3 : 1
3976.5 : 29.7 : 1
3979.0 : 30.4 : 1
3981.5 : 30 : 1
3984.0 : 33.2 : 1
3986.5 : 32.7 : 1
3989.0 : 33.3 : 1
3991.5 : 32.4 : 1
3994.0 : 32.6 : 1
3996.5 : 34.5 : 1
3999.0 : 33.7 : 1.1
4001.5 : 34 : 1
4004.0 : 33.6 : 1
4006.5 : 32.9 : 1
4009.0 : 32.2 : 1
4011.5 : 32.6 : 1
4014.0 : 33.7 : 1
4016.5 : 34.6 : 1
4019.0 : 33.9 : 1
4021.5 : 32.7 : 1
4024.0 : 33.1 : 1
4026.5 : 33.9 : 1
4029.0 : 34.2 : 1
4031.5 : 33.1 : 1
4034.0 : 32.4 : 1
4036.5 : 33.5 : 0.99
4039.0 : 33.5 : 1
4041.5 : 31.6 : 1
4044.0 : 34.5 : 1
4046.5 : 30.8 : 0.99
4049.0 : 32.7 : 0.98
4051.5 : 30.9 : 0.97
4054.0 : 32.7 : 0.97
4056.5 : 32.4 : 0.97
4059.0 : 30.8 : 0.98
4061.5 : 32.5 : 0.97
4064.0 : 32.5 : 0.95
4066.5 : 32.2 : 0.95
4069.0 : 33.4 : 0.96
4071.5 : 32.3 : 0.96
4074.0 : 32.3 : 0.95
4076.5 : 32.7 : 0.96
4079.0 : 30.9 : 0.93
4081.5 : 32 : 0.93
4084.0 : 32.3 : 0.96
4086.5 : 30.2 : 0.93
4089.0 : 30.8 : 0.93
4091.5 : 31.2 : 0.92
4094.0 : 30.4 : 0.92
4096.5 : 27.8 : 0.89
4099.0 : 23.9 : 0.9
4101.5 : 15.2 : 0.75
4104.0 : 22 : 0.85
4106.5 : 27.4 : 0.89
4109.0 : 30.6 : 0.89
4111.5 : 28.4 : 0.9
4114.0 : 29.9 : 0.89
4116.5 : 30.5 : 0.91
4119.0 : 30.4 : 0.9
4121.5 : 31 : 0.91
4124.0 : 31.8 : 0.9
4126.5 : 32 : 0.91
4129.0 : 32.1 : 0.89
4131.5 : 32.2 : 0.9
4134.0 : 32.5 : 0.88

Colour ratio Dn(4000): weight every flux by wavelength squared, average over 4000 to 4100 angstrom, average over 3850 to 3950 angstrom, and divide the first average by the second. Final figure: 1.12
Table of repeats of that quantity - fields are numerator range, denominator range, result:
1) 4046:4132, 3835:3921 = 1.10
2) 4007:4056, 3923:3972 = 1.18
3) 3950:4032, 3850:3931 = 1.05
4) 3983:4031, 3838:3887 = 1.15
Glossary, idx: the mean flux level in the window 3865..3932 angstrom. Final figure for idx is 30.9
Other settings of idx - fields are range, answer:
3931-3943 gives 28.6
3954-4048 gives 31.3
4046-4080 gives 32.1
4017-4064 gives 32.8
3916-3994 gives 29.9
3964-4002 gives 29.1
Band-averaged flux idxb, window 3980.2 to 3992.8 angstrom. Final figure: 32.3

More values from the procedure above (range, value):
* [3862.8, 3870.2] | 33.1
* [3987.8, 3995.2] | 32.8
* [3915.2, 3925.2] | 32.5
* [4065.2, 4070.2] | 32.8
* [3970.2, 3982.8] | 27.5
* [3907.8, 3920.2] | 33.2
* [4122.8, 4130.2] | 32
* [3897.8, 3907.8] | 32.9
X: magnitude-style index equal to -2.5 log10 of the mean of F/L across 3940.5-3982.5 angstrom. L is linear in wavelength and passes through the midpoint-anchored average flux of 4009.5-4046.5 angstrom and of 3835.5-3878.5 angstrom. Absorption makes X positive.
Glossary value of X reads 0.126 mag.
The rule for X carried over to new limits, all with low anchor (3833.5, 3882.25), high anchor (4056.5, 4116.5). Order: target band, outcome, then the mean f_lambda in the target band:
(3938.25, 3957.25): -0.09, 33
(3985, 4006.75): -0.11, 33.3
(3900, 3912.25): -0.10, 33.3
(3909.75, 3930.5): -0.08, 32.8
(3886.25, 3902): 0.14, 26.8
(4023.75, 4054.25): -0.10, 32.8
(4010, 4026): -0.12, 33.4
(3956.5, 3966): 0.03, 29.3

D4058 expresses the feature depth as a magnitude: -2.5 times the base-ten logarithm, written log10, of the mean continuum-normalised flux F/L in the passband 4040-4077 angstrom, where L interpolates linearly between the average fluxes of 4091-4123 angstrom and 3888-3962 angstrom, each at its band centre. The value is -0.14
